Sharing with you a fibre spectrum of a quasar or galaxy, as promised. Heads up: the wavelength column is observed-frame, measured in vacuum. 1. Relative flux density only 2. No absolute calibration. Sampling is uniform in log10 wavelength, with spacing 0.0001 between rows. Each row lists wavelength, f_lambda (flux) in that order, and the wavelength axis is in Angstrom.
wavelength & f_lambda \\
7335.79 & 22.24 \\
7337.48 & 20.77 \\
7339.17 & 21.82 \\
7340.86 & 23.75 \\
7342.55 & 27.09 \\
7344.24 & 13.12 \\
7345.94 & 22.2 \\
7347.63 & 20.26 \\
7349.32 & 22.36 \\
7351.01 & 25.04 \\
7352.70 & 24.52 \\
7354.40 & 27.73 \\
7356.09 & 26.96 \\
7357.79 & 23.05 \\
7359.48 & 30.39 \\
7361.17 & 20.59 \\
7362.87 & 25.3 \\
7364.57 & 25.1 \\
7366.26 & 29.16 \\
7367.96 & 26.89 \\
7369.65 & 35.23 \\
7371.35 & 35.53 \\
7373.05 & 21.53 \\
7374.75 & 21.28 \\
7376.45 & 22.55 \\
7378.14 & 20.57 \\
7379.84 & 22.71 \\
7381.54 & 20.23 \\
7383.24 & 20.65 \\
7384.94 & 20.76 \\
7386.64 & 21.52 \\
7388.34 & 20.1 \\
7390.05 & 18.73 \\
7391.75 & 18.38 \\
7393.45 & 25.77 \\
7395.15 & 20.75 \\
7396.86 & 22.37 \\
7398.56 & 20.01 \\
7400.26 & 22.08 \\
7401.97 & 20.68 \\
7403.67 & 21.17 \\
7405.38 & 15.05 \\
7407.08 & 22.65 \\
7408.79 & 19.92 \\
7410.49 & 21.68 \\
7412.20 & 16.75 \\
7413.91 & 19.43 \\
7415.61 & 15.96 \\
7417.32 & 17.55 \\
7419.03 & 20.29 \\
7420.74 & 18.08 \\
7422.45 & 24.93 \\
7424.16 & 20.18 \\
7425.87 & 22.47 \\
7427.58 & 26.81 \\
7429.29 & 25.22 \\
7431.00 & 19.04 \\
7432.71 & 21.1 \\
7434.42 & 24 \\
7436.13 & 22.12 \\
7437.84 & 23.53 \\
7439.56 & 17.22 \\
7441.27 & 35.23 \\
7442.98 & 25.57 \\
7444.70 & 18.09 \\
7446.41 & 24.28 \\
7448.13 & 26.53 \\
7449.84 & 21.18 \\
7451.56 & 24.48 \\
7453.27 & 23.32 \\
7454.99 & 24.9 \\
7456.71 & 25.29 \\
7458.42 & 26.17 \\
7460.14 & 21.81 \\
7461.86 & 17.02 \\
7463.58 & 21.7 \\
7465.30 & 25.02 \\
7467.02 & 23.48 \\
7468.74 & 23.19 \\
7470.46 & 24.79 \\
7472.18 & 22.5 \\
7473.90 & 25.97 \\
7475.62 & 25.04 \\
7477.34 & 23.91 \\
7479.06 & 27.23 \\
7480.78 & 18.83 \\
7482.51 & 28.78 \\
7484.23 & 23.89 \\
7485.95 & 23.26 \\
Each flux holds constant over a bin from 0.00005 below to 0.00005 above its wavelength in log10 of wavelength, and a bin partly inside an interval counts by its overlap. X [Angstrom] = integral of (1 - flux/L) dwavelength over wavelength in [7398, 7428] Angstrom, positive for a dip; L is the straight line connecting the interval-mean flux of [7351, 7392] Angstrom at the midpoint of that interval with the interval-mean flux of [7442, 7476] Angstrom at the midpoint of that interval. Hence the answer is 4.6 Angstrom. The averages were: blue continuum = 24.2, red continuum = 23.5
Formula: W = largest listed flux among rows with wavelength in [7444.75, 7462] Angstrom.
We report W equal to 26.53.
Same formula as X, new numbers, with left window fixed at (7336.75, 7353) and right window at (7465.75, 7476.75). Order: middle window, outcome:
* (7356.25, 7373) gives -3.90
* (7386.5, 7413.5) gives 2.98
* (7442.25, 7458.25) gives 0.00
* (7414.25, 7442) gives 1.73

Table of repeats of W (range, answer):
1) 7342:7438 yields 35.53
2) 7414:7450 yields 35.23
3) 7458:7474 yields 26.17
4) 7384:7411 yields 25.77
